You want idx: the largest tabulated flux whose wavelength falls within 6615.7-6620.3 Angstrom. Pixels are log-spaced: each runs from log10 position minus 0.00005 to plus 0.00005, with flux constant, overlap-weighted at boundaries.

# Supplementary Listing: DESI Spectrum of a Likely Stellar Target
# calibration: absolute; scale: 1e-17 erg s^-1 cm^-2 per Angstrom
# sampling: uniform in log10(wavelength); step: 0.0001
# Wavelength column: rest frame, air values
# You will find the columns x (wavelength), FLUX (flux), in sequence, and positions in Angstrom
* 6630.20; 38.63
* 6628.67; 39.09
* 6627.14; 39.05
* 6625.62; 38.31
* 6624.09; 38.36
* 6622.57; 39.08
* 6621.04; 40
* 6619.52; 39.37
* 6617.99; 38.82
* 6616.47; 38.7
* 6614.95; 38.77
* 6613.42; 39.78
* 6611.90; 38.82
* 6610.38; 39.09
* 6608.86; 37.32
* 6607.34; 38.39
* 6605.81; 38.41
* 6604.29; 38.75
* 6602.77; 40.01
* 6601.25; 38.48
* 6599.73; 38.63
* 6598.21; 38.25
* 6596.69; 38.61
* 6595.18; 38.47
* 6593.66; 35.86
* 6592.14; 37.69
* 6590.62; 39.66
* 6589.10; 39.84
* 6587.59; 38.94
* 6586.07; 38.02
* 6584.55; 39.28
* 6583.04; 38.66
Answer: 39.37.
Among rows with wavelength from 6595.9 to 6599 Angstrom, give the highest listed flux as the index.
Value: 38.61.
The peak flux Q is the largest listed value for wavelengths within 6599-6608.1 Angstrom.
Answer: 40.01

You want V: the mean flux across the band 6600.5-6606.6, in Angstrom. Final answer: 38.9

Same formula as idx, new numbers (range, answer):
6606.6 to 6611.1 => 39.09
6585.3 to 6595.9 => 39.84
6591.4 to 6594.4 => 37.69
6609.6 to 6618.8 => 39.78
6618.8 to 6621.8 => 40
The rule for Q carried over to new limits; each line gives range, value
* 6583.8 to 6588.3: 39.28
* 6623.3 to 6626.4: 38.36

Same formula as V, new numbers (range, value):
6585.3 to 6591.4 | 39.1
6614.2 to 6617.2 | 38.8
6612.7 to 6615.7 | 39.2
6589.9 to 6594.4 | 37.7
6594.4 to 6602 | 38.5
